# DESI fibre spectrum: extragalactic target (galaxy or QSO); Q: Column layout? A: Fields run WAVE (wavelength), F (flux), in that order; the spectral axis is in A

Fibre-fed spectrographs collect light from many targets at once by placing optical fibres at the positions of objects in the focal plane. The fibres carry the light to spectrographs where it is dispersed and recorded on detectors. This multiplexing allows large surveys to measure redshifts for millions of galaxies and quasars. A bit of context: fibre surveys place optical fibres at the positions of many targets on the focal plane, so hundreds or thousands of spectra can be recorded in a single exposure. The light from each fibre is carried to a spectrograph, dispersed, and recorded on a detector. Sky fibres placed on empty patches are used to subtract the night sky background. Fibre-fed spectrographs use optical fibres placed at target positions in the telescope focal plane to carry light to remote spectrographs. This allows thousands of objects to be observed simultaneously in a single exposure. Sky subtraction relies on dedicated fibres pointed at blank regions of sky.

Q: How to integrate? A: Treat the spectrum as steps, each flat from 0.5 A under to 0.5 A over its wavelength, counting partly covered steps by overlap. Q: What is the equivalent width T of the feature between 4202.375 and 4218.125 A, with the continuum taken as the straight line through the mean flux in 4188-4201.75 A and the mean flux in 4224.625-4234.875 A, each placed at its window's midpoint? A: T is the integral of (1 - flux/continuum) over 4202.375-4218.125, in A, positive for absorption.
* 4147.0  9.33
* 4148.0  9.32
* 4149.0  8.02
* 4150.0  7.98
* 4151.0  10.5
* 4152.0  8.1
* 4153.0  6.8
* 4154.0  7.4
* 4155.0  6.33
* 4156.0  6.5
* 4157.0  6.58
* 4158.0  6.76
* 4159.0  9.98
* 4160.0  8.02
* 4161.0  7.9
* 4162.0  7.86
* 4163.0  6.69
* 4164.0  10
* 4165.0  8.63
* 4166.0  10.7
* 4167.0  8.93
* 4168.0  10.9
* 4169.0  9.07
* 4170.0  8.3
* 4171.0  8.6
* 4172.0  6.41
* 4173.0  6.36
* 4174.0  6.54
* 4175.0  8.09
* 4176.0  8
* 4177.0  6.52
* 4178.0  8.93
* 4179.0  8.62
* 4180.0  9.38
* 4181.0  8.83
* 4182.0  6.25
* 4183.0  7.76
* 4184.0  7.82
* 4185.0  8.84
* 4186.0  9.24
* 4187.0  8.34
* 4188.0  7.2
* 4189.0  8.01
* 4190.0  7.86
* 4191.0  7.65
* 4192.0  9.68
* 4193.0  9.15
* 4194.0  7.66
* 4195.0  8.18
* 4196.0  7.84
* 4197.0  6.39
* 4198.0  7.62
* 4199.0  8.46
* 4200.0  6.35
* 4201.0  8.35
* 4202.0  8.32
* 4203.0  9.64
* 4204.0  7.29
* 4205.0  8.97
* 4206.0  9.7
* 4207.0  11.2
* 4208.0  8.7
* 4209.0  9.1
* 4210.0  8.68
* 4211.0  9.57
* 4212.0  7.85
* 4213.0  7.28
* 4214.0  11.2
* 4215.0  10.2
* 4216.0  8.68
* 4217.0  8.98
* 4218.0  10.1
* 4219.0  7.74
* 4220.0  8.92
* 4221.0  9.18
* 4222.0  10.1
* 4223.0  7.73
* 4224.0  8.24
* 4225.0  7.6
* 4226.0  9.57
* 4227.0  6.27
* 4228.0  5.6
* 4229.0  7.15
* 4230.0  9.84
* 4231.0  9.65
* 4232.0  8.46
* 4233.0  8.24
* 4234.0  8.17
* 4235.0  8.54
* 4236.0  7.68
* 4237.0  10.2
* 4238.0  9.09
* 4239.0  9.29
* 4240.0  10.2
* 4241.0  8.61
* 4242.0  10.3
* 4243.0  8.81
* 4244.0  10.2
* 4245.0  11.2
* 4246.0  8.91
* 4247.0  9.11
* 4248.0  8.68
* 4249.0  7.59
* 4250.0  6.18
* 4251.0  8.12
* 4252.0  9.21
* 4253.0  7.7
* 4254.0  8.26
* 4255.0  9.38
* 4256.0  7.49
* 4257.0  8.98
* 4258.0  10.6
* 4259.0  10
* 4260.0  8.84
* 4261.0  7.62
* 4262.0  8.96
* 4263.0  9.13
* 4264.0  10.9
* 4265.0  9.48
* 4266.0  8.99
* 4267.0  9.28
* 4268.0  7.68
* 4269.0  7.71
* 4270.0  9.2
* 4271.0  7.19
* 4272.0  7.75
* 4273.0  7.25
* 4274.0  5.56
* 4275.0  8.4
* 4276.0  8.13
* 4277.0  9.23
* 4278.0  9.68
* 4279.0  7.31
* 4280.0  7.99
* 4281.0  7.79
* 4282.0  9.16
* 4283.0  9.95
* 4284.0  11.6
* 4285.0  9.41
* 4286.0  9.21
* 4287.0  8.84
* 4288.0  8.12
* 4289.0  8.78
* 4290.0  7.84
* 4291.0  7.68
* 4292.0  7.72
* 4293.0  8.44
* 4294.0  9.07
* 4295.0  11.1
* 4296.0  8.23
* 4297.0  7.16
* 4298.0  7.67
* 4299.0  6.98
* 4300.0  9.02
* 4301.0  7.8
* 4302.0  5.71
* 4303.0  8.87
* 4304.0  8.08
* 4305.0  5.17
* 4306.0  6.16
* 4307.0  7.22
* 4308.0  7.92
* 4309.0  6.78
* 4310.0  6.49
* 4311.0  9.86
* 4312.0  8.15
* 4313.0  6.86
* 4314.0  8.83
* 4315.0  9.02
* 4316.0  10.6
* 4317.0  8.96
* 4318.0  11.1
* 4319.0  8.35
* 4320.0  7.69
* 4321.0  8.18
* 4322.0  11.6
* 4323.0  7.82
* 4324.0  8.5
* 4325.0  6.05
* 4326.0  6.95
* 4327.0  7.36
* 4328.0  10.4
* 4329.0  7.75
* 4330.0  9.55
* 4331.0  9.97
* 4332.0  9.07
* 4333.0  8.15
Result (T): -2.3 A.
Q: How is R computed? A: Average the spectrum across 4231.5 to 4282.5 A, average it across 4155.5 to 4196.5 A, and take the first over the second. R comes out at 1.1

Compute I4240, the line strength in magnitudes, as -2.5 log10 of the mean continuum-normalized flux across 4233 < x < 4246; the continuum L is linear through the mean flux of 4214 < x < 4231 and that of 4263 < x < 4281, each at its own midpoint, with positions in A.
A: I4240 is -0.10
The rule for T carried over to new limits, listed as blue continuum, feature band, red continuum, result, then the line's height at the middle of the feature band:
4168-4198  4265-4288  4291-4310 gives -2.3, 7.76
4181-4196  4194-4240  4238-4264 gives -0.4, 8.52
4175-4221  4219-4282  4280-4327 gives -1.6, 8.39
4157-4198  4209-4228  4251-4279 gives -0.8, 8.36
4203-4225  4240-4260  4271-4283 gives -1.1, 8.47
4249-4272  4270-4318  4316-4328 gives 2.1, 8.61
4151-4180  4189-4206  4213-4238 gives 0.5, 8.37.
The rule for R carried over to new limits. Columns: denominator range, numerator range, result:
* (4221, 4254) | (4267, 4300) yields 0.97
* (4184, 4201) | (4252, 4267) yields 1.13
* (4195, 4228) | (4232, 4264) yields 1.04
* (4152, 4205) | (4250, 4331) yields 1.05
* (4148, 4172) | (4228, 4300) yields 1.05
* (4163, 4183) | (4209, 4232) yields 1.04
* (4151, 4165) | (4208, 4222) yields 1.17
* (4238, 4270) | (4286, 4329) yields 0.91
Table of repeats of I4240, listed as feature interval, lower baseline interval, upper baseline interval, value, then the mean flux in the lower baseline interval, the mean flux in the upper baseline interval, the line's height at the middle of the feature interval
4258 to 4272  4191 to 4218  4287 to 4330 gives -0.06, 8.66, 8.17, 8.38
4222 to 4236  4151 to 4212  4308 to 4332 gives 0.02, 8.21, 8.55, 8.33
